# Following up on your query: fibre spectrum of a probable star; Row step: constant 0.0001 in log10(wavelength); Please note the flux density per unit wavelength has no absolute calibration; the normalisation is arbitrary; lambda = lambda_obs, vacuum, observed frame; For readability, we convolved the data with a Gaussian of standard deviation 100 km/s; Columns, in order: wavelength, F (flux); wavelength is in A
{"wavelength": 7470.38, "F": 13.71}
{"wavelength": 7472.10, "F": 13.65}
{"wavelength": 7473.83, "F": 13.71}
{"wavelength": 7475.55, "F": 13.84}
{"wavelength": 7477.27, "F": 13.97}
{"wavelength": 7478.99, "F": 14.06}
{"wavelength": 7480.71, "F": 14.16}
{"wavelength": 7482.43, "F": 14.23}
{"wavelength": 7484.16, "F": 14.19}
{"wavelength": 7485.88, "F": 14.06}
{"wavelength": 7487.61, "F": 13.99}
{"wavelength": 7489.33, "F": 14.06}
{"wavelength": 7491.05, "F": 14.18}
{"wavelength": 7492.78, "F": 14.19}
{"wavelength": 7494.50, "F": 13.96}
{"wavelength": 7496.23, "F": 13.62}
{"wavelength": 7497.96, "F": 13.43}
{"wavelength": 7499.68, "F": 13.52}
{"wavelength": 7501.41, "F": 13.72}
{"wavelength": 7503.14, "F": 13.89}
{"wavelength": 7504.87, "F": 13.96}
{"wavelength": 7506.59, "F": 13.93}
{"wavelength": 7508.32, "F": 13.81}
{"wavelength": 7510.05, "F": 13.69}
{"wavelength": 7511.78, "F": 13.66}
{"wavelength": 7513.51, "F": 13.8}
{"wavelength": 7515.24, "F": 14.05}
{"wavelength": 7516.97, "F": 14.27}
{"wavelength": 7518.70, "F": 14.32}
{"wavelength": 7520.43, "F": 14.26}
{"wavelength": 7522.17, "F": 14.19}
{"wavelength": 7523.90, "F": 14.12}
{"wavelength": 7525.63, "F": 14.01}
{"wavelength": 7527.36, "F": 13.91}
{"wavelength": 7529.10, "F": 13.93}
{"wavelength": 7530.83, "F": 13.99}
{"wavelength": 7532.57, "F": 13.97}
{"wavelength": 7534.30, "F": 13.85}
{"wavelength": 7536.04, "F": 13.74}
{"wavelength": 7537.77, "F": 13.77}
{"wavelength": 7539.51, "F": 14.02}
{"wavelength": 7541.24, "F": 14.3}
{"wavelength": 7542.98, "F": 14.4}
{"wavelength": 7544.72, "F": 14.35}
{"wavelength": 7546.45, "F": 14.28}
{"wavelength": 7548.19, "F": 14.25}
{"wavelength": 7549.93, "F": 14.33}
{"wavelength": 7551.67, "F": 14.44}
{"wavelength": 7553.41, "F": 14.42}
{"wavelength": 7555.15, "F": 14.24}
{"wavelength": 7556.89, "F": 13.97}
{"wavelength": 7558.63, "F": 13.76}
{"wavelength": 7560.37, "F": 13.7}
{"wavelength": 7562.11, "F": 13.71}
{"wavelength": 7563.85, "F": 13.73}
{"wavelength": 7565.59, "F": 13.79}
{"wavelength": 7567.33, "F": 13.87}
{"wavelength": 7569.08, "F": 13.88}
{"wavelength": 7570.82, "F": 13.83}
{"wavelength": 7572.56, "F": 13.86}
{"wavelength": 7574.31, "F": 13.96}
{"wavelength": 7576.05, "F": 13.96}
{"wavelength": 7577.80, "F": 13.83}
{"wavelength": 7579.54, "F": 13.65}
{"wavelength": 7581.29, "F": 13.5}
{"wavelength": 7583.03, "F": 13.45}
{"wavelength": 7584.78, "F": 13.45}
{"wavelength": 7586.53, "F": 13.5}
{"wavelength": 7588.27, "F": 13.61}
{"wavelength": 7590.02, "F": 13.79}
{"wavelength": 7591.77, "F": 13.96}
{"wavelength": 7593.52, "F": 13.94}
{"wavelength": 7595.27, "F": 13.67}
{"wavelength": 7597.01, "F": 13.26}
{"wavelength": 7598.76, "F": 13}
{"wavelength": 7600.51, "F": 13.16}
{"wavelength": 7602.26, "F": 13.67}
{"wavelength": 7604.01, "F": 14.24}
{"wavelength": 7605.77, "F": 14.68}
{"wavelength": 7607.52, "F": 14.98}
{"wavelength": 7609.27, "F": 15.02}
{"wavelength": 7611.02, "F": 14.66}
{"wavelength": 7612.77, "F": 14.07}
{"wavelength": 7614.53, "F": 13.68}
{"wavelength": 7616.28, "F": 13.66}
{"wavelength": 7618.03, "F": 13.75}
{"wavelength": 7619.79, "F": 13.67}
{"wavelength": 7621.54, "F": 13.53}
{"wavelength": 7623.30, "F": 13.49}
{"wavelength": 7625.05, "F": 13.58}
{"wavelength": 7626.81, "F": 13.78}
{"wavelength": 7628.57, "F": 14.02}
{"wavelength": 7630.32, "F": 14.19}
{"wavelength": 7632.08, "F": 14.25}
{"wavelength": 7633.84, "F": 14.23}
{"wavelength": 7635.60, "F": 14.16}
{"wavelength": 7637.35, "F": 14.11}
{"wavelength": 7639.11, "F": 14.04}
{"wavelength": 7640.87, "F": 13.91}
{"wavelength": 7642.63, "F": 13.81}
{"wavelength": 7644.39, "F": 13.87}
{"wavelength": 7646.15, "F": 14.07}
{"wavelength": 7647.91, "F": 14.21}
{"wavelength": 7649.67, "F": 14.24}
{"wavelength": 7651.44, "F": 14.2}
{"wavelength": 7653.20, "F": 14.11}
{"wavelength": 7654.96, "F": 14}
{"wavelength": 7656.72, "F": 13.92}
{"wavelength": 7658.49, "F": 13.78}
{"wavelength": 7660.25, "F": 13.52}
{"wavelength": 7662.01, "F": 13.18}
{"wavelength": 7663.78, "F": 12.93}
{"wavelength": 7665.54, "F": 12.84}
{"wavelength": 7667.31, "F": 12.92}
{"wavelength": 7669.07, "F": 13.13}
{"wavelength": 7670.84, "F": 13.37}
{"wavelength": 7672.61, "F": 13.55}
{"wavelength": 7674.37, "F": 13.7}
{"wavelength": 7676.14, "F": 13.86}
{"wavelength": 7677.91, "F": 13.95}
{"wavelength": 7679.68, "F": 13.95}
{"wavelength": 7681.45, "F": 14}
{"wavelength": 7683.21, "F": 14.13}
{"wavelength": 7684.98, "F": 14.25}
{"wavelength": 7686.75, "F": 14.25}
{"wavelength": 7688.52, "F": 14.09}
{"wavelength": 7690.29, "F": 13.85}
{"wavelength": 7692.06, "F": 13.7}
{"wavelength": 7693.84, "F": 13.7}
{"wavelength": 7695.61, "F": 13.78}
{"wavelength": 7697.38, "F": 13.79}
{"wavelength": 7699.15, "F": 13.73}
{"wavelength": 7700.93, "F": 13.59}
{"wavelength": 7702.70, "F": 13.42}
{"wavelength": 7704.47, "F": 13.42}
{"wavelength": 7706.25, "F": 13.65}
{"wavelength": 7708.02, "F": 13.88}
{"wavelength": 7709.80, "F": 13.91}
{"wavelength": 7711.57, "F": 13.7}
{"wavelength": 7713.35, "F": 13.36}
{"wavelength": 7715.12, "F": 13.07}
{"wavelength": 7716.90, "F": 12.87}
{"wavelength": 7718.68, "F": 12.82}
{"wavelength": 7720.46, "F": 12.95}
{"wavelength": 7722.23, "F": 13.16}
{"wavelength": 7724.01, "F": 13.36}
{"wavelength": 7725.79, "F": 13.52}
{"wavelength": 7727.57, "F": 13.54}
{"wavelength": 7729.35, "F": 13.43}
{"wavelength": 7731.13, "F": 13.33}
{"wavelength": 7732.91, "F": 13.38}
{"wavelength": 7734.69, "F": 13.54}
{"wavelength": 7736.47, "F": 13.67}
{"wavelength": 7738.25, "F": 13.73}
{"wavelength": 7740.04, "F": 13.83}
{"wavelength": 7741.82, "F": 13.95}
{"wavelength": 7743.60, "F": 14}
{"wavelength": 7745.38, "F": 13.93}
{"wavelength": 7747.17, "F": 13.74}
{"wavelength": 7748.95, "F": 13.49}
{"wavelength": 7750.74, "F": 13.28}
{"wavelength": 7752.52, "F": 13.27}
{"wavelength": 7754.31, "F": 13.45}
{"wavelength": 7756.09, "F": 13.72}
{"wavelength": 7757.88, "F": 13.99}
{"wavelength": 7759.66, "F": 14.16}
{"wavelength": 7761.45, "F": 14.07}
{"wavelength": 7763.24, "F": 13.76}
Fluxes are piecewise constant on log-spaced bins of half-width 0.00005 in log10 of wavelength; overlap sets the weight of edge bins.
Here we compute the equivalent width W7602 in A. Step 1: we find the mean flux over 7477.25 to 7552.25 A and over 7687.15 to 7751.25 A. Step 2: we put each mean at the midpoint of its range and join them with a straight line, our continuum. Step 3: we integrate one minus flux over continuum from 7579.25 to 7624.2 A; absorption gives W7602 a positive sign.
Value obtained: 0.0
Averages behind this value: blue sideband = 14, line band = 13.8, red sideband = 13.6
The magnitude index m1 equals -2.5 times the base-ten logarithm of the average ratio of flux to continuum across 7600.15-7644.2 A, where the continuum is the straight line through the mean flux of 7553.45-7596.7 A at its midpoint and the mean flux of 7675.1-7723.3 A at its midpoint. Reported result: -0.02 mag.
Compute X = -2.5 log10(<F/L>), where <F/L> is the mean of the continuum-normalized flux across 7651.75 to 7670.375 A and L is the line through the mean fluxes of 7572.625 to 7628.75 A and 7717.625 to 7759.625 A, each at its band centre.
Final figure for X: 0.019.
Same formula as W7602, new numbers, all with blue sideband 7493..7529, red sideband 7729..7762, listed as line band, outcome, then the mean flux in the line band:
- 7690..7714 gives 0.1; 13.7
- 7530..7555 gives -0.5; 14.2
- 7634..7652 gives -0.4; 14.1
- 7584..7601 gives 0.4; 13.5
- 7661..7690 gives 0.2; 13.6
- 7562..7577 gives 0.0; 13.8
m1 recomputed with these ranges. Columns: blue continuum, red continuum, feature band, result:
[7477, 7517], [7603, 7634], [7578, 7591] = 0.04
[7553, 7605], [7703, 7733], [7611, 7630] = -0.01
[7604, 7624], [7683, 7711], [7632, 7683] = 0.01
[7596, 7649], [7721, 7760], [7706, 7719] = 0.02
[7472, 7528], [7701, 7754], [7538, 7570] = -0.02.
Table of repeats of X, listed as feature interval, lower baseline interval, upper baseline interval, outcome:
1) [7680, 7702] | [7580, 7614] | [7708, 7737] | -0.03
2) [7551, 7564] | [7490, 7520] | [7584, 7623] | -0.01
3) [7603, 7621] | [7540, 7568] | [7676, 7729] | -0.02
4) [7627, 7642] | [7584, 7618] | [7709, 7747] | -0.02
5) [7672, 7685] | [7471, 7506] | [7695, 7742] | -0.03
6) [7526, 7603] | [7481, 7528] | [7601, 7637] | 0.01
